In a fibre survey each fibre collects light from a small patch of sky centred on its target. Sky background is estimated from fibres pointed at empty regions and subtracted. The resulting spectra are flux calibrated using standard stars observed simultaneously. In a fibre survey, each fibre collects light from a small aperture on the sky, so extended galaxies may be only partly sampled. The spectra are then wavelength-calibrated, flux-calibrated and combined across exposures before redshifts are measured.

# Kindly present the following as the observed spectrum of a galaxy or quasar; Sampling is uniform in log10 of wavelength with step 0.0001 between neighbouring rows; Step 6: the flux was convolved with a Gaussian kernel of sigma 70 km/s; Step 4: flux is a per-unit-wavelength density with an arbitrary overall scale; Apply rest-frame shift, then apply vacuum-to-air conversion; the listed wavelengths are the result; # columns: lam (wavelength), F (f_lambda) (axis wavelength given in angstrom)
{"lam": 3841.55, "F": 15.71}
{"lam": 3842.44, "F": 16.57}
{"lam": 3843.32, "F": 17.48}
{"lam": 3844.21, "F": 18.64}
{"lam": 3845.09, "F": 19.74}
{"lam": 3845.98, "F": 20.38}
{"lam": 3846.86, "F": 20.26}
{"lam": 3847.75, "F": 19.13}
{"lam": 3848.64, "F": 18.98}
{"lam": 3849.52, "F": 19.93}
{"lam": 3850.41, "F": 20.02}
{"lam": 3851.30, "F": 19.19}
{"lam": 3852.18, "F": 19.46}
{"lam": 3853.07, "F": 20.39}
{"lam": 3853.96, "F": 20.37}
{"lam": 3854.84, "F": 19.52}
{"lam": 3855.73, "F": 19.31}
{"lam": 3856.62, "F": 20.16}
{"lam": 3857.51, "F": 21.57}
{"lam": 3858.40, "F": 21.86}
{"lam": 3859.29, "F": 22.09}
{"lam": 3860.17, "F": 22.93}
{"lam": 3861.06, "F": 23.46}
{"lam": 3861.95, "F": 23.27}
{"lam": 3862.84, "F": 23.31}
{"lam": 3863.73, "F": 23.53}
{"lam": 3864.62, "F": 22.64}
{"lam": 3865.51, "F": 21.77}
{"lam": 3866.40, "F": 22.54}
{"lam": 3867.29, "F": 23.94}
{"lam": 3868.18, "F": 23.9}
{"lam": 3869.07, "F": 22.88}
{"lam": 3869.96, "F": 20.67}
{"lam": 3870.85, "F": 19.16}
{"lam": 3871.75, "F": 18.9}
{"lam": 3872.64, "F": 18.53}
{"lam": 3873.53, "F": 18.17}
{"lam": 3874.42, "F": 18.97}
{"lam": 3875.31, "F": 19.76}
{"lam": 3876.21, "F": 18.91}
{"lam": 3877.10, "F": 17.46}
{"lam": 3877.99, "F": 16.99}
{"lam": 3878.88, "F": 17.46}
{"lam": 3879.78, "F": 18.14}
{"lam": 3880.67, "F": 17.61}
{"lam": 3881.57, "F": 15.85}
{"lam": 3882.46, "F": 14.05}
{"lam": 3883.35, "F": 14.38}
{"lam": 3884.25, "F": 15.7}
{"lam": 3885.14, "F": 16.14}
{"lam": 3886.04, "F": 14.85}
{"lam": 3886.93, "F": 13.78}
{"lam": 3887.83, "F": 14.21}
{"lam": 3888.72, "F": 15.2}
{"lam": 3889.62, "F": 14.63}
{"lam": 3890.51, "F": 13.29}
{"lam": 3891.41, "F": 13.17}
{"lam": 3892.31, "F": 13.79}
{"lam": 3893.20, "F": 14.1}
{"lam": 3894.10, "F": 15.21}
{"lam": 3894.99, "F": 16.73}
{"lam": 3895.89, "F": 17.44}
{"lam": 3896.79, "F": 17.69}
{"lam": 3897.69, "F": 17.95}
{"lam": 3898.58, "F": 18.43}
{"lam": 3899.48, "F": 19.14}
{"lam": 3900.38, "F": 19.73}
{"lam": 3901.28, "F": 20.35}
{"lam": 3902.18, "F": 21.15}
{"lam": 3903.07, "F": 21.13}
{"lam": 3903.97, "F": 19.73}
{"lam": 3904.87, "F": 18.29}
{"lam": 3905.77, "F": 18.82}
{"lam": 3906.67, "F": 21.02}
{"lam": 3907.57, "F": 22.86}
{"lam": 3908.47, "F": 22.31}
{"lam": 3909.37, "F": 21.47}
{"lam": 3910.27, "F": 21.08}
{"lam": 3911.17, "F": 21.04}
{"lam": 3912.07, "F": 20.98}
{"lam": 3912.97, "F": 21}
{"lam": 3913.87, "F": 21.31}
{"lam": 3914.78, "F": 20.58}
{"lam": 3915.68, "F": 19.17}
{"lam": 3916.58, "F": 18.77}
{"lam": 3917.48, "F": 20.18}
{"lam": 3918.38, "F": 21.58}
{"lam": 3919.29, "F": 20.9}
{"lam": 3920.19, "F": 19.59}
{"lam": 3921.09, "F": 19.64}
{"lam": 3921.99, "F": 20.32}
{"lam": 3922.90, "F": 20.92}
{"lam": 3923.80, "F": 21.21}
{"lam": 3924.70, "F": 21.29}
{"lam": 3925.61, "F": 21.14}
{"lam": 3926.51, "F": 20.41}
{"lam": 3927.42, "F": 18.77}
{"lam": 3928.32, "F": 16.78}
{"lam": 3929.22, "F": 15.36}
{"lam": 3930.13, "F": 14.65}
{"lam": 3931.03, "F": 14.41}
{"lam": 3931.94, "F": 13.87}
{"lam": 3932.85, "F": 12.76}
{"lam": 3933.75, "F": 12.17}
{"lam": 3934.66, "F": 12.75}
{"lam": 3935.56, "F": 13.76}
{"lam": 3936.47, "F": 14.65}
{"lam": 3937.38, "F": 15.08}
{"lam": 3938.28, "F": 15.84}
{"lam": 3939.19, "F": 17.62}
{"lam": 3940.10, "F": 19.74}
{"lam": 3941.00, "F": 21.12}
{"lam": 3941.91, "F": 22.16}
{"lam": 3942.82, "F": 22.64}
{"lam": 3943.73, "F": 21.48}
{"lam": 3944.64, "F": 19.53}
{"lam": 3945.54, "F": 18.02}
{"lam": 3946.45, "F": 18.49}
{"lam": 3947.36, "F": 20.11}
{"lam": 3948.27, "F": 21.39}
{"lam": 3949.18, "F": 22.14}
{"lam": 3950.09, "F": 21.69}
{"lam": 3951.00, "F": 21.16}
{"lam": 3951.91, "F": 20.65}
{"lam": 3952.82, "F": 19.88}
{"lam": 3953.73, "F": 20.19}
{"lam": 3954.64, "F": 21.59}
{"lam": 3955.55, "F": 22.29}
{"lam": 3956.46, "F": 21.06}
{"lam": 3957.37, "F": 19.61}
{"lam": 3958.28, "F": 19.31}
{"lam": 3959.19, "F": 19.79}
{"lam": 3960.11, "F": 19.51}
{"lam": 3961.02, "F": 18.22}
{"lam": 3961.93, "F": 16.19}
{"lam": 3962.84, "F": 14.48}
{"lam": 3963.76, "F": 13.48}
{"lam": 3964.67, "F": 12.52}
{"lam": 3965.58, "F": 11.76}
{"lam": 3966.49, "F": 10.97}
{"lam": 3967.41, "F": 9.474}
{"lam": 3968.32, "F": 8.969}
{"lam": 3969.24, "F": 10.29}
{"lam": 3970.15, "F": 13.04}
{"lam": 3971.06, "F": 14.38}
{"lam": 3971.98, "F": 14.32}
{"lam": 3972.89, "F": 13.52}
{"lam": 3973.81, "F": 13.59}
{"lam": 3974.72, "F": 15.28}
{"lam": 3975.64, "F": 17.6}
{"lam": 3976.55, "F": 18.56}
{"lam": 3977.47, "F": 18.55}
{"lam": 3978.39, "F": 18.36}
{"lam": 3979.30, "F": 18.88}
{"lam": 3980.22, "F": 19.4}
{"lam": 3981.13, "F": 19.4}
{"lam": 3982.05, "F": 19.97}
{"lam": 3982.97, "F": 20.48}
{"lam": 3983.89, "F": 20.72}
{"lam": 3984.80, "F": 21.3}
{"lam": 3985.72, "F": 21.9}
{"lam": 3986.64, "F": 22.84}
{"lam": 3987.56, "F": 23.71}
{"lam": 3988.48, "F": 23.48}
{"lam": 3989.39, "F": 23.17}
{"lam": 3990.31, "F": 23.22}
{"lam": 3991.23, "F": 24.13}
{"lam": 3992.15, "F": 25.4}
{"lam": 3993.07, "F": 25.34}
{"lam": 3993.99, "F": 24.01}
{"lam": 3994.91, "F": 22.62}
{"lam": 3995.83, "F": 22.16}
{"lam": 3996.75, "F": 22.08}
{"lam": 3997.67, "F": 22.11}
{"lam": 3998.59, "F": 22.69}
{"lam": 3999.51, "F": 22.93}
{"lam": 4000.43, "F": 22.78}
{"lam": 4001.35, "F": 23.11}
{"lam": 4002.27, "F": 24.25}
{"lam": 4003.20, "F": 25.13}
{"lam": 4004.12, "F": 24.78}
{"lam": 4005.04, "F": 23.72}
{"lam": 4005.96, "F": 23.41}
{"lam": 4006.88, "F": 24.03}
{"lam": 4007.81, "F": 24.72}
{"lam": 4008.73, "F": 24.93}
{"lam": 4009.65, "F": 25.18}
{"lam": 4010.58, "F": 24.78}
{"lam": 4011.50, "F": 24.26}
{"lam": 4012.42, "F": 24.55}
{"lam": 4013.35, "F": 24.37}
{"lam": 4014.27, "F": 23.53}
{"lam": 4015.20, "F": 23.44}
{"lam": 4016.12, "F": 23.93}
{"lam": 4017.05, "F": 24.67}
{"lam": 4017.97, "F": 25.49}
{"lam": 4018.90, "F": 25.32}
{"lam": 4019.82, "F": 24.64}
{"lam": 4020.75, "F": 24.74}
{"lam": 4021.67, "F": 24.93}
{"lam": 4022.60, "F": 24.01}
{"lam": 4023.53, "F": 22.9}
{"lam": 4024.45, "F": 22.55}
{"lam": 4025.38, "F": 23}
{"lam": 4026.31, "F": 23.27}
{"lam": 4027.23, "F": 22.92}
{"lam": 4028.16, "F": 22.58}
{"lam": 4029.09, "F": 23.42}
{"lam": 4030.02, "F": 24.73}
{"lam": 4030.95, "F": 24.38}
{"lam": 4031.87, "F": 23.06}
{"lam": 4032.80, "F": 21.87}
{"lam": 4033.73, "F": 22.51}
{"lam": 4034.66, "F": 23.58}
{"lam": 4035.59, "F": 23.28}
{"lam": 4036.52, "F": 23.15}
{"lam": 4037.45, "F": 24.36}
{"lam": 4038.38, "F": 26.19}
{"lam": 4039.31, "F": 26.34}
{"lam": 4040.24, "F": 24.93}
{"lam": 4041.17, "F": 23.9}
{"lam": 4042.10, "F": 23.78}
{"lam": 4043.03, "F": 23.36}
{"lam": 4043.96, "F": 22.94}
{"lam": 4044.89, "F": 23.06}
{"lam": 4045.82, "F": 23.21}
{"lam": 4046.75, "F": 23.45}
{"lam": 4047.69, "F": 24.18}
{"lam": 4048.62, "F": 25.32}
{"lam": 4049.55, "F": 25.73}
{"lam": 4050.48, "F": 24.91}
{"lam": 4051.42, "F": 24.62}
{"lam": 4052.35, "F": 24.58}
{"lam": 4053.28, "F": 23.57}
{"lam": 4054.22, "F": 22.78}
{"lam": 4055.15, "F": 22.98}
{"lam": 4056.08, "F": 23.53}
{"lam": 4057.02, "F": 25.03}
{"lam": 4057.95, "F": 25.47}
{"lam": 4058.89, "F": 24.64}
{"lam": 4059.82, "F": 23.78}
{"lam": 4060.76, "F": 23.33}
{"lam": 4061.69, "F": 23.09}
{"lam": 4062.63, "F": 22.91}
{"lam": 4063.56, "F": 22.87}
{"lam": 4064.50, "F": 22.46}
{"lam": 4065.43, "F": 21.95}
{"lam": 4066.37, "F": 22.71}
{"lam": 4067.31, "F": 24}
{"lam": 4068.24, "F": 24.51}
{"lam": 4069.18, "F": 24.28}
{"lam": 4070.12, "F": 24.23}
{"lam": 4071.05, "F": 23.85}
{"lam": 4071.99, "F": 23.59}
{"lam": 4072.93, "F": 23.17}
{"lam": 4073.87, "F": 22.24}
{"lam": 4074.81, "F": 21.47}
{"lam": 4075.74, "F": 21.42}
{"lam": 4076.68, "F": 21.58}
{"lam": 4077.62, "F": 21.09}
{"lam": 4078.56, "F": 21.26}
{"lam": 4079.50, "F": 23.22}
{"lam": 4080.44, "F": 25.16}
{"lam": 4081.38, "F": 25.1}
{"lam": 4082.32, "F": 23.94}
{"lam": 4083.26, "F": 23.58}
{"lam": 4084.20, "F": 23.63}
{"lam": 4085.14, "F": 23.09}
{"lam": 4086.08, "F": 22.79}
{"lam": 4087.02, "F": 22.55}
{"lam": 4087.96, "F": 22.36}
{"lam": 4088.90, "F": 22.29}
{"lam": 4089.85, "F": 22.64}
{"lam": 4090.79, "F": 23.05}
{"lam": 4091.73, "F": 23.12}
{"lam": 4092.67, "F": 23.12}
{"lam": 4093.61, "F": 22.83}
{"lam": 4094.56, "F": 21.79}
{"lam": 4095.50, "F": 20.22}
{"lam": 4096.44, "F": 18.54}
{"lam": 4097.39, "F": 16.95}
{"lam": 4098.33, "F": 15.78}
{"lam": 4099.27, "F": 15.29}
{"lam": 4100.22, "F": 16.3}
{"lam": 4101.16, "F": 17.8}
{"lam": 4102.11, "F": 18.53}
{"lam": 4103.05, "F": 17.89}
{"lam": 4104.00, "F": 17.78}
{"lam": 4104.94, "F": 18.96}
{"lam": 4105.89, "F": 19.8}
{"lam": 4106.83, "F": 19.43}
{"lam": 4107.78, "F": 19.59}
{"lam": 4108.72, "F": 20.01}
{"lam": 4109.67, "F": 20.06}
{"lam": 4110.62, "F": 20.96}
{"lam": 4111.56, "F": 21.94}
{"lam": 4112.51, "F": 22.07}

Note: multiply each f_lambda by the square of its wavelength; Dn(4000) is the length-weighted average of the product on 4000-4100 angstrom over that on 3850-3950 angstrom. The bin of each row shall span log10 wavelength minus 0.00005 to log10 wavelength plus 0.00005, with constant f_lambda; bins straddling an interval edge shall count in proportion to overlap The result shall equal 1.3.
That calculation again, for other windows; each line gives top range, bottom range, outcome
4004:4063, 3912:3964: 1.34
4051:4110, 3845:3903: 1.29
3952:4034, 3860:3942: 1.19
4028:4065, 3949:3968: 1.40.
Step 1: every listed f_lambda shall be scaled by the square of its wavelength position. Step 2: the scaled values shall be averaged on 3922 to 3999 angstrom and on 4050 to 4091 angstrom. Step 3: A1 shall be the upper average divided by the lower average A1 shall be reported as 1.32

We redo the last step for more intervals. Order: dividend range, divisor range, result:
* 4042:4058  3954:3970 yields 1.58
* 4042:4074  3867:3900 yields 1.51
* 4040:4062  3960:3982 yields 1.66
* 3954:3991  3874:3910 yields 1.06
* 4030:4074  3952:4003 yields 1.29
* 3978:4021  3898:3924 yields 1.19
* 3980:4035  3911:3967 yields 1.31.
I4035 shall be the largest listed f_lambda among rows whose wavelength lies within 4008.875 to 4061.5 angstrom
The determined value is 26.34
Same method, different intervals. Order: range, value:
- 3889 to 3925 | 22.86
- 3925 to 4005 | 25.4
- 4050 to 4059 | 25.47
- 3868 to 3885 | 23.9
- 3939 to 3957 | 22.64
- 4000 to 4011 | 25.18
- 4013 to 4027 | 25.49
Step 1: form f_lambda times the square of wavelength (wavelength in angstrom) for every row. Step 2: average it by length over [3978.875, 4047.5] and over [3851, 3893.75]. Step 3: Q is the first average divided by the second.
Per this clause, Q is 1.3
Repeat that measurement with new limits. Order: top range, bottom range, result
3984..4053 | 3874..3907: 1.49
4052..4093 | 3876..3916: 1.42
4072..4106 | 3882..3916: 1.30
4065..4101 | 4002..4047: 0.94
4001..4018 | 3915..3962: 1.33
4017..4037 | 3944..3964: 1.25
